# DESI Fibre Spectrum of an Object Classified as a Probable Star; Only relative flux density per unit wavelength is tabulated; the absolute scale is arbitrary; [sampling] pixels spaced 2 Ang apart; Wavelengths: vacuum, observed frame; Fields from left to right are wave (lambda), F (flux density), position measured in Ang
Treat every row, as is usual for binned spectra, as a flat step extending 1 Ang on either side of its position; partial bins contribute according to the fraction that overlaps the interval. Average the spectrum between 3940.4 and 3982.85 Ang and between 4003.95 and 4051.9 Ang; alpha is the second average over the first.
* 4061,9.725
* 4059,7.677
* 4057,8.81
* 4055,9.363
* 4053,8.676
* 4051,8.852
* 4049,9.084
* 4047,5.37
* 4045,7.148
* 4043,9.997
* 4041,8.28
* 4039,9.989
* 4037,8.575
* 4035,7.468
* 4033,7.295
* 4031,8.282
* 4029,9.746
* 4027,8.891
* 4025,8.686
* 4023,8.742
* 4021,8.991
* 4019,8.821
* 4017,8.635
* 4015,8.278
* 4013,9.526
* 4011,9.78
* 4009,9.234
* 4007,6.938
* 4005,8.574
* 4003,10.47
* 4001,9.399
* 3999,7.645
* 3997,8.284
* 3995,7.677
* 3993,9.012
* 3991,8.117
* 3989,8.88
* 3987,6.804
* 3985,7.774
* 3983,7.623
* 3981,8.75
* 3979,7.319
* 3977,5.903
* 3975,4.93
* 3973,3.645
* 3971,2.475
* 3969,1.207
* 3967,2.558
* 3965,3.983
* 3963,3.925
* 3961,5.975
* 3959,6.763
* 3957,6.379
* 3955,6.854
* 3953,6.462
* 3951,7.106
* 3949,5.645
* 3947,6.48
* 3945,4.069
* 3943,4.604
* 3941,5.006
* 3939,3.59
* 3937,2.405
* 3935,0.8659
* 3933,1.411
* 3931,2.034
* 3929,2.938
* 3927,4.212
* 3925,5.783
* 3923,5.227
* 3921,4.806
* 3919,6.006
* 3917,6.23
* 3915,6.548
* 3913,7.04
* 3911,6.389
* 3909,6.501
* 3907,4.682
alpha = 1.62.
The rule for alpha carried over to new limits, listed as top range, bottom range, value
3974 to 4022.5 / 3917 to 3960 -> 1.74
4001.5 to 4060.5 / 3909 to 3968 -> 1.76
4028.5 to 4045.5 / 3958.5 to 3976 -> 2.21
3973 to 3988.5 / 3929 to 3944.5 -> 2.37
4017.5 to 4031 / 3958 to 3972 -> 2.32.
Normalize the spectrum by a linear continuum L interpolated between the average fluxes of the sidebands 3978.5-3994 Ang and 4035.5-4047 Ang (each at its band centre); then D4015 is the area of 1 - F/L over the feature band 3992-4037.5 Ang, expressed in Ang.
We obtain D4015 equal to -2.2 Ang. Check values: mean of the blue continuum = 8.06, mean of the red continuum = 8.44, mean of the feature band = 8.65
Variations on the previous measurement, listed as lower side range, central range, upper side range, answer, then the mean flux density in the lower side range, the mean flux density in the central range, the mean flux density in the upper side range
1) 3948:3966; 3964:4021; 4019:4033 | 1.9 Ang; 5.9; 7.25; 8.77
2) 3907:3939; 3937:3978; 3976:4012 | 9.3 Ang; 4.53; 4.82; 8.23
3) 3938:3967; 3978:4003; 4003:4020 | -2.0 Ang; 5.39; 8.2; 8.83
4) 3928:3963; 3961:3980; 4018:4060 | 5.3 Ang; 4.6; 4.1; 8.51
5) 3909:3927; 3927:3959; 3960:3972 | -0.8 Ang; 5.93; 4.46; 3.35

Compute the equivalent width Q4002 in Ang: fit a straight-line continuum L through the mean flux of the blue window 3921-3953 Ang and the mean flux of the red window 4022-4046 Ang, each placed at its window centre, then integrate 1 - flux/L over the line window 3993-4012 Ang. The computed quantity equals -4.0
